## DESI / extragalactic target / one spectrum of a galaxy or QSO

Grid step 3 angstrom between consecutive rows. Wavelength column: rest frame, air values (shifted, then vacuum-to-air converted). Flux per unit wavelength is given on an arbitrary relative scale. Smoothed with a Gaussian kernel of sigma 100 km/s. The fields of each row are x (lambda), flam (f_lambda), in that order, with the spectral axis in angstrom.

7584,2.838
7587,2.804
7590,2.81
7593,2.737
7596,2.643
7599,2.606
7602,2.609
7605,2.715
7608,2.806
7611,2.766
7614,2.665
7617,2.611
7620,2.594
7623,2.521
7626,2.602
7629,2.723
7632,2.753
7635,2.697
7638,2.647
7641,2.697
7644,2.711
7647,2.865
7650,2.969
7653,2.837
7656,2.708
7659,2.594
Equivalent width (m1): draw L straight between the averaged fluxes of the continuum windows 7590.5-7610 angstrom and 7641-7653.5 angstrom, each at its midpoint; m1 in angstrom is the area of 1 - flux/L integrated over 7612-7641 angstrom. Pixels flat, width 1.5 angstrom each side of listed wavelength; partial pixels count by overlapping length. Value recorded 1.2 angstrom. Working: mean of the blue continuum 2.69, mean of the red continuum 2.83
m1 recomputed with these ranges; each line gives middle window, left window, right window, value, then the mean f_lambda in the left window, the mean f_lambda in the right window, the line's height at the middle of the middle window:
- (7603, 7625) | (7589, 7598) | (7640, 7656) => 0.7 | 2.72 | 2.81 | 2.75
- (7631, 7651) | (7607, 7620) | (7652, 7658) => -0.2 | 2.69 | 2.75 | 2.73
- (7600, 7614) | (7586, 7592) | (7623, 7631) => 0.1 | 2.8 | 2.64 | 2.73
